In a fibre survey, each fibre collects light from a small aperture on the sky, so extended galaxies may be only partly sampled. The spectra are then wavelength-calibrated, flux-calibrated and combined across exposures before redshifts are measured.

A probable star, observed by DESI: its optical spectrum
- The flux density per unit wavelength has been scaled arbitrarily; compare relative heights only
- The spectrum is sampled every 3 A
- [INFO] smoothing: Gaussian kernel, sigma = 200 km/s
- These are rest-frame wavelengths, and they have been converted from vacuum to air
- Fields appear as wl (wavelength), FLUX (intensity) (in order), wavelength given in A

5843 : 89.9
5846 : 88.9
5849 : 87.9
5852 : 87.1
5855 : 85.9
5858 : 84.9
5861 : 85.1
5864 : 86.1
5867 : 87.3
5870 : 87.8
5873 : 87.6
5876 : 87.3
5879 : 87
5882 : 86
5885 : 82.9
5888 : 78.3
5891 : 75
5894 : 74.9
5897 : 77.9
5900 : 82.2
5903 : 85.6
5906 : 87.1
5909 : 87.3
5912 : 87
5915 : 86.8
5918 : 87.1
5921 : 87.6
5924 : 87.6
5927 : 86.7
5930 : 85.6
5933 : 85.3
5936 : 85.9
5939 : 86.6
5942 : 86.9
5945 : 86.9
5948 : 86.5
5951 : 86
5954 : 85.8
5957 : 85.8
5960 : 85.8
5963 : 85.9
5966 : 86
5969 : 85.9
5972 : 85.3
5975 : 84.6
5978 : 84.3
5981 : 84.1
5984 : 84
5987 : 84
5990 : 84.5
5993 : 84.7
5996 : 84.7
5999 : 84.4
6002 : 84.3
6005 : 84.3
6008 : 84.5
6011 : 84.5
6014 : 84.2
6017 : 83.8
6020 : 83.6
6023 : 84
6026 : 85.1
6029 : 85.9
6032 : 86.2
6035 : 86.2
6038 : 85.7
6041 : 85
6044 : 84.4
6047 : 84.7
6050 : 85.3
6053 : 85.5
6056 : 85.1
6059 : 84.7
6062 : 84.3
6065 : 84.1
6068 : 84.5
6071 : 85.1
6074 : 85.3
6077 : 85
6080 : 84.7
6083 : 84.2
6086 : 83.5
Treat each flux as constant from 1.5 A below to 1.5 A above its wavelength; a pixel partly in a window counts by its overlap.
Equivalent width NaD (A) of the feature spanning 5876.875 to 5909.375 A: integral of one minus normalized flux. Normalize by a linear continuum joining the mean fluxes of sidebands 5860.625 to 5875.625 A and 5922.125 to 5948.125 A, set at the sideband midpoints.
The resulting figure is 1.7 A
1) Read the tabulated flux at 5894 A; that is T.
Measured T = 74.9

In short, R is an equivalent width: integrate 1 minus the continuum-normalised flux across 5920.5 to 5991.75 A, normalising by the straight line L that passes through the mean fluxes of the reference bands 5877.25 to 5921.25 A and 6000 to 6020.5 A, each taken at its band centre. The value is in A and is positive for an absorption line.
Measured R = -1.6 A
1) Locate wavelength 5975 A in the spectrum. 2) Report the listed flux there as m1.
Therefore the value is 84.6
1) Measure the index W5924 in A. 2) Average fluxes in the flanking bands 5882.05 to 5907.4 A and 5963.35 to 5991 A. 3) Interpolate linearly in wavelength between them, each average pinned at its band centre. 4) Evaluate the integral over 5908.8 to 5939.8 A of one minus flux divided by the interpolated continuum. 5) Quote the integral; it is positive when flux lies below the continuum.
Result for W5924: -1.7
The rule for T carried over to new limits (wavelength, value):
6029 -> 85.9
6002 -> 84.3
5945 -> 86.9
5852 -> 87.1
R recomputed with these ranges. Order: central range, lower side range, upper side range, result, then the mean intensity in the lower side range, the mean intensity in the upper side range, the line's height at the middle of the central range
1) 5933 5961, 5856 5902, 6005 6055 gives -0.71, 83.4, 84.9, 84.1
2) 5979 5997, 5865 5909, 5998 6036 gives 0.02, 83.5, 84.7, 84.4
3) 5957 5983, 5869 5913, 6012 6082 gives -0.32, 83.5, 84.9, 84.2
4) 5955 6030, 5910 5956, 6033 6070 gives 0.91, 86.6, 85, 85.8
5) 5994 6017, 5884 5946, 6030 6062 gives 0.16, 84.3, 85.2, 85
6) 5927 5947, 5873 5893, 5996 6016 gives -0.64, 82.9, 84.4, 83.6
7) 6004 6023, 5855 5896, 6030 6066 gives 0.17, 83.9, 85.1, 84.9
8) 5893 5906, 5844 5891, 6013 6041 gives 0.67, 85.7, 85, 85.6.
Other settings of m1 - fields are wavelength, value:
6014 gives 84.2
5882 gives 86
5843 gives 89.9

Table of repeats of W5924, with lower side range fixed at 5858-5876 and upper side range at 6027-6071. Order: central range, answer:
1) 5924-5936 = 0.0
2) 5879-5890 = 0.5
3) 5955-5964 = 0.0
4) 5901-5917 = -0.1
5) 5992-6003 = 0.1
